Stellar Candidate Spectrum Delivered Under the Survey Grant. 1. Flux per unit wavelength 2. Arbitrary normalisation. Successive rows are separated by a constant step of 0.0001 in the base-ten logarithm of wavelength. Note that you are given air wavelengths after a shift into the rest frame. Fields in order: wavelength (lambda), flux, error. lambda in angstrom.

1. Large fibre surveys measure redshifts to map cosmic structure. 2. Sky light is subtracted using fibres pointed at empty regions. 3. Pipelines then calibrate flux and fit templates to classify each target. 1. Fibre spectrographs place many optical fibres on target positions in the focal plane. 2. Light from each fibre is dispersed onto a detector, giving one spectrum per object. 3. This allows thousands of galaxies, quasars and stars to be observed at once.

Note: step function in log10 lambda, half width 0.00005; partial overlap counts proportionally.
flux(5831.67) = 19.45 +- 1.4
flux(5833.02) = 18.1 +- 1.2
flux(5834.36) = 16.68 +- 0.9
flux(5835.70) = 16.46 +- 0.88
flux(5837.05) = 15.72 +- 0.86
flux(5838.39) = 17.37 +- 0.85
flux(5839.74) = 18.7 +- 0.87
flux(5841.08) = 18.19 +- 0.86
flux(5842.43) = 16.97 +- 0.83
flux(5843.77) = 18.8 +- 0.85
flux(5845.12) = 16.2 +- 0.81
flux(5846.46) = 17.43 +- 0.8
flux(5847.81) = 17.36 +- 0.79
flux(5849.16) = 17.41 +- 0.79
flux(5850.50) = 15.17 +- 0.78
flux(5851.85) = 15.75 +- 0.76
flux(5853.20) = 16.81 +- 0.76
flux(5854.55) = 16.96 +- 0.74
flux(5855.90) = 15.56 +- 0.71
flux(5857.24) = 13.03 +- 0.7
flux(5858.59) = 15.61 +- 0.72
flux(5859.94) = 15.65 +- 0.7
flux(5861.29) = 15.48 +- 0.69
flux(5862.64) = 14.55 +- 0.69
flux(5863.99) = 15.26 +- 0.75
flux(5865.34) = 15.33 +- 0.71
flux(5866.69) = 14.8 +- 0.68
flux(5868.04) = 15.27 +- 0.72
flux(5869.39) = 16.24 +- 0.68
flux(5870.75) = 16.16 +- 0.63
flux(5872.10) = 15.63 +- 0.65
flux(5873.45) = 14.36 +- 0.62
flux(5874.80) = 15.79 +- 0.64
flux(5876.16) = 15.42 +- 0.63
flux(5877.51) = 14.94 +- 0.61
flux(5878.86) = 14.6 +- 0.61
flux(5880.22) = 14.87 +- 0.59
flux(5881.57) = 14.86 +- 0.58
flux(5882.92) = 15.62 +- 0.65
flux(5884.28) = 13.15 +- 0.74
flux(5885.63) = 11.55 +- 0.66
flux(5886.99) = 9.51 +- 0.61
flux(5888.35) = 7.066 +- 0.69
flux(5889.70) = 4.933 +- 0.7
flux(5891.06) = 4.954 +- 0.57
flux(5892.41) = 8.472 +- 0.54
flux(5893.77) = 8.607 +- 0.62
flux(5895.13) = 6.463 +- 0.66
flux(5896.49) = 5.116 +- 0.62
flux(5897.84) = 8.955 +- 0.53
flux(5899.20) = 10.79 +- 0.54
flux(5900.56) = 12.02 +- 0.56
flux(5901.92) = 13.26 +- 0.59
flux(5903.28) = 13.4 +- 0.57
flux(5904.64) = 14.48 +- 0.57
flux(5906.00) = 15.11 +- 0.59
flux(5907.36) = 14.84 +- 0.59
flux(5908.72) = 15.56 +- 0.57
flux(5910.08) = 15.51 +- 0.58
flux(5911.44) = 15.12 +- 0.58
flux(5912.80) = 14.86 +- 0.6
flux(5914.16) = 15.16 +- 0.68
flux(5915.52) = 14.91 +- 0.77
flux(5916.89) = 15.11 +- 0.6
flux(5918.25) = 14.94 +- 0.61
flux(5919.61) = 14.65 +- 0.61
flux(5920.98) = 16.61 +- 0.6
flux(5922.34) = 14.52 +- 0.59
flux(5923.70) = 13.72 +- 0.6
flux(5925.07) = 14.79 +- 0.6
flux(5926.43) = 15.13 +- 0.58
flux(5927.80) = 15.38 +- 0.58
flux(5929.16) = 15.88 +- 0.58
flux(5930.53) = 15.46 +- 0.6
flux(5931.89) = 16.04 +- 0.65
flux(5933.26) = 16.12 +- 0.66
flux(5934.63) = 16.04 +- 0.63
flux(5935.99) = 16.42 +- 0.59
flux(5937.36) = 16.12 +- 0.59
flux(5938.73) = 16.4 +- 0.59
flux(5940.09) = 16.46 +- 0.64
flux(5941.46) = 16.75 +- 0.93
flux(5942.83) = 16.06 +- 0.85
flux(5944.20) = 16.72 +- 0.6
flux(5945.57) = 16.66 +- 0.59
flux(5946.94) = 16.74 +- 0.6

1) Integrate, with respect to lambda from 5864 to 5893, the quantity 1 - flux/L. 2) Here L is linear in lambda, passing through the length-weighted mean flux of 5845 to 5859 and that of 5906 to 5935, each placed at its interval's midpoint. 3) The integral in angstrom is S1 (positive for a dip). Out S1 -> 4.99 angstrom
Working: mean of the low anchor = 16.1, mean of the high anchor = 15.2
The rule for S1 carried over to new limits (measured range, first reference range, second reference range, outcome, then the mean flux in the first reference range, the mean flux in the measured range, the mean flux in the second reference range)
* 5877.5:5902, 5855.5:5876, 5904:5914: 7.82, 15.2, 10.3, 15.1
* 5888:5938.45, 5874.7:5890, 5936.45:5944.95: 5.52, 12.8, 13.2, 16.4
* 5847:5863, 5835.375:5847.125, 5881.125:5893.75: -0.75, 17.3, 15.8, 9.85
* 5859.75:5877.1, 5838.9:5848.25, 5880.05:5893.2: -2.60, 17.7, 15.4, 10.3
